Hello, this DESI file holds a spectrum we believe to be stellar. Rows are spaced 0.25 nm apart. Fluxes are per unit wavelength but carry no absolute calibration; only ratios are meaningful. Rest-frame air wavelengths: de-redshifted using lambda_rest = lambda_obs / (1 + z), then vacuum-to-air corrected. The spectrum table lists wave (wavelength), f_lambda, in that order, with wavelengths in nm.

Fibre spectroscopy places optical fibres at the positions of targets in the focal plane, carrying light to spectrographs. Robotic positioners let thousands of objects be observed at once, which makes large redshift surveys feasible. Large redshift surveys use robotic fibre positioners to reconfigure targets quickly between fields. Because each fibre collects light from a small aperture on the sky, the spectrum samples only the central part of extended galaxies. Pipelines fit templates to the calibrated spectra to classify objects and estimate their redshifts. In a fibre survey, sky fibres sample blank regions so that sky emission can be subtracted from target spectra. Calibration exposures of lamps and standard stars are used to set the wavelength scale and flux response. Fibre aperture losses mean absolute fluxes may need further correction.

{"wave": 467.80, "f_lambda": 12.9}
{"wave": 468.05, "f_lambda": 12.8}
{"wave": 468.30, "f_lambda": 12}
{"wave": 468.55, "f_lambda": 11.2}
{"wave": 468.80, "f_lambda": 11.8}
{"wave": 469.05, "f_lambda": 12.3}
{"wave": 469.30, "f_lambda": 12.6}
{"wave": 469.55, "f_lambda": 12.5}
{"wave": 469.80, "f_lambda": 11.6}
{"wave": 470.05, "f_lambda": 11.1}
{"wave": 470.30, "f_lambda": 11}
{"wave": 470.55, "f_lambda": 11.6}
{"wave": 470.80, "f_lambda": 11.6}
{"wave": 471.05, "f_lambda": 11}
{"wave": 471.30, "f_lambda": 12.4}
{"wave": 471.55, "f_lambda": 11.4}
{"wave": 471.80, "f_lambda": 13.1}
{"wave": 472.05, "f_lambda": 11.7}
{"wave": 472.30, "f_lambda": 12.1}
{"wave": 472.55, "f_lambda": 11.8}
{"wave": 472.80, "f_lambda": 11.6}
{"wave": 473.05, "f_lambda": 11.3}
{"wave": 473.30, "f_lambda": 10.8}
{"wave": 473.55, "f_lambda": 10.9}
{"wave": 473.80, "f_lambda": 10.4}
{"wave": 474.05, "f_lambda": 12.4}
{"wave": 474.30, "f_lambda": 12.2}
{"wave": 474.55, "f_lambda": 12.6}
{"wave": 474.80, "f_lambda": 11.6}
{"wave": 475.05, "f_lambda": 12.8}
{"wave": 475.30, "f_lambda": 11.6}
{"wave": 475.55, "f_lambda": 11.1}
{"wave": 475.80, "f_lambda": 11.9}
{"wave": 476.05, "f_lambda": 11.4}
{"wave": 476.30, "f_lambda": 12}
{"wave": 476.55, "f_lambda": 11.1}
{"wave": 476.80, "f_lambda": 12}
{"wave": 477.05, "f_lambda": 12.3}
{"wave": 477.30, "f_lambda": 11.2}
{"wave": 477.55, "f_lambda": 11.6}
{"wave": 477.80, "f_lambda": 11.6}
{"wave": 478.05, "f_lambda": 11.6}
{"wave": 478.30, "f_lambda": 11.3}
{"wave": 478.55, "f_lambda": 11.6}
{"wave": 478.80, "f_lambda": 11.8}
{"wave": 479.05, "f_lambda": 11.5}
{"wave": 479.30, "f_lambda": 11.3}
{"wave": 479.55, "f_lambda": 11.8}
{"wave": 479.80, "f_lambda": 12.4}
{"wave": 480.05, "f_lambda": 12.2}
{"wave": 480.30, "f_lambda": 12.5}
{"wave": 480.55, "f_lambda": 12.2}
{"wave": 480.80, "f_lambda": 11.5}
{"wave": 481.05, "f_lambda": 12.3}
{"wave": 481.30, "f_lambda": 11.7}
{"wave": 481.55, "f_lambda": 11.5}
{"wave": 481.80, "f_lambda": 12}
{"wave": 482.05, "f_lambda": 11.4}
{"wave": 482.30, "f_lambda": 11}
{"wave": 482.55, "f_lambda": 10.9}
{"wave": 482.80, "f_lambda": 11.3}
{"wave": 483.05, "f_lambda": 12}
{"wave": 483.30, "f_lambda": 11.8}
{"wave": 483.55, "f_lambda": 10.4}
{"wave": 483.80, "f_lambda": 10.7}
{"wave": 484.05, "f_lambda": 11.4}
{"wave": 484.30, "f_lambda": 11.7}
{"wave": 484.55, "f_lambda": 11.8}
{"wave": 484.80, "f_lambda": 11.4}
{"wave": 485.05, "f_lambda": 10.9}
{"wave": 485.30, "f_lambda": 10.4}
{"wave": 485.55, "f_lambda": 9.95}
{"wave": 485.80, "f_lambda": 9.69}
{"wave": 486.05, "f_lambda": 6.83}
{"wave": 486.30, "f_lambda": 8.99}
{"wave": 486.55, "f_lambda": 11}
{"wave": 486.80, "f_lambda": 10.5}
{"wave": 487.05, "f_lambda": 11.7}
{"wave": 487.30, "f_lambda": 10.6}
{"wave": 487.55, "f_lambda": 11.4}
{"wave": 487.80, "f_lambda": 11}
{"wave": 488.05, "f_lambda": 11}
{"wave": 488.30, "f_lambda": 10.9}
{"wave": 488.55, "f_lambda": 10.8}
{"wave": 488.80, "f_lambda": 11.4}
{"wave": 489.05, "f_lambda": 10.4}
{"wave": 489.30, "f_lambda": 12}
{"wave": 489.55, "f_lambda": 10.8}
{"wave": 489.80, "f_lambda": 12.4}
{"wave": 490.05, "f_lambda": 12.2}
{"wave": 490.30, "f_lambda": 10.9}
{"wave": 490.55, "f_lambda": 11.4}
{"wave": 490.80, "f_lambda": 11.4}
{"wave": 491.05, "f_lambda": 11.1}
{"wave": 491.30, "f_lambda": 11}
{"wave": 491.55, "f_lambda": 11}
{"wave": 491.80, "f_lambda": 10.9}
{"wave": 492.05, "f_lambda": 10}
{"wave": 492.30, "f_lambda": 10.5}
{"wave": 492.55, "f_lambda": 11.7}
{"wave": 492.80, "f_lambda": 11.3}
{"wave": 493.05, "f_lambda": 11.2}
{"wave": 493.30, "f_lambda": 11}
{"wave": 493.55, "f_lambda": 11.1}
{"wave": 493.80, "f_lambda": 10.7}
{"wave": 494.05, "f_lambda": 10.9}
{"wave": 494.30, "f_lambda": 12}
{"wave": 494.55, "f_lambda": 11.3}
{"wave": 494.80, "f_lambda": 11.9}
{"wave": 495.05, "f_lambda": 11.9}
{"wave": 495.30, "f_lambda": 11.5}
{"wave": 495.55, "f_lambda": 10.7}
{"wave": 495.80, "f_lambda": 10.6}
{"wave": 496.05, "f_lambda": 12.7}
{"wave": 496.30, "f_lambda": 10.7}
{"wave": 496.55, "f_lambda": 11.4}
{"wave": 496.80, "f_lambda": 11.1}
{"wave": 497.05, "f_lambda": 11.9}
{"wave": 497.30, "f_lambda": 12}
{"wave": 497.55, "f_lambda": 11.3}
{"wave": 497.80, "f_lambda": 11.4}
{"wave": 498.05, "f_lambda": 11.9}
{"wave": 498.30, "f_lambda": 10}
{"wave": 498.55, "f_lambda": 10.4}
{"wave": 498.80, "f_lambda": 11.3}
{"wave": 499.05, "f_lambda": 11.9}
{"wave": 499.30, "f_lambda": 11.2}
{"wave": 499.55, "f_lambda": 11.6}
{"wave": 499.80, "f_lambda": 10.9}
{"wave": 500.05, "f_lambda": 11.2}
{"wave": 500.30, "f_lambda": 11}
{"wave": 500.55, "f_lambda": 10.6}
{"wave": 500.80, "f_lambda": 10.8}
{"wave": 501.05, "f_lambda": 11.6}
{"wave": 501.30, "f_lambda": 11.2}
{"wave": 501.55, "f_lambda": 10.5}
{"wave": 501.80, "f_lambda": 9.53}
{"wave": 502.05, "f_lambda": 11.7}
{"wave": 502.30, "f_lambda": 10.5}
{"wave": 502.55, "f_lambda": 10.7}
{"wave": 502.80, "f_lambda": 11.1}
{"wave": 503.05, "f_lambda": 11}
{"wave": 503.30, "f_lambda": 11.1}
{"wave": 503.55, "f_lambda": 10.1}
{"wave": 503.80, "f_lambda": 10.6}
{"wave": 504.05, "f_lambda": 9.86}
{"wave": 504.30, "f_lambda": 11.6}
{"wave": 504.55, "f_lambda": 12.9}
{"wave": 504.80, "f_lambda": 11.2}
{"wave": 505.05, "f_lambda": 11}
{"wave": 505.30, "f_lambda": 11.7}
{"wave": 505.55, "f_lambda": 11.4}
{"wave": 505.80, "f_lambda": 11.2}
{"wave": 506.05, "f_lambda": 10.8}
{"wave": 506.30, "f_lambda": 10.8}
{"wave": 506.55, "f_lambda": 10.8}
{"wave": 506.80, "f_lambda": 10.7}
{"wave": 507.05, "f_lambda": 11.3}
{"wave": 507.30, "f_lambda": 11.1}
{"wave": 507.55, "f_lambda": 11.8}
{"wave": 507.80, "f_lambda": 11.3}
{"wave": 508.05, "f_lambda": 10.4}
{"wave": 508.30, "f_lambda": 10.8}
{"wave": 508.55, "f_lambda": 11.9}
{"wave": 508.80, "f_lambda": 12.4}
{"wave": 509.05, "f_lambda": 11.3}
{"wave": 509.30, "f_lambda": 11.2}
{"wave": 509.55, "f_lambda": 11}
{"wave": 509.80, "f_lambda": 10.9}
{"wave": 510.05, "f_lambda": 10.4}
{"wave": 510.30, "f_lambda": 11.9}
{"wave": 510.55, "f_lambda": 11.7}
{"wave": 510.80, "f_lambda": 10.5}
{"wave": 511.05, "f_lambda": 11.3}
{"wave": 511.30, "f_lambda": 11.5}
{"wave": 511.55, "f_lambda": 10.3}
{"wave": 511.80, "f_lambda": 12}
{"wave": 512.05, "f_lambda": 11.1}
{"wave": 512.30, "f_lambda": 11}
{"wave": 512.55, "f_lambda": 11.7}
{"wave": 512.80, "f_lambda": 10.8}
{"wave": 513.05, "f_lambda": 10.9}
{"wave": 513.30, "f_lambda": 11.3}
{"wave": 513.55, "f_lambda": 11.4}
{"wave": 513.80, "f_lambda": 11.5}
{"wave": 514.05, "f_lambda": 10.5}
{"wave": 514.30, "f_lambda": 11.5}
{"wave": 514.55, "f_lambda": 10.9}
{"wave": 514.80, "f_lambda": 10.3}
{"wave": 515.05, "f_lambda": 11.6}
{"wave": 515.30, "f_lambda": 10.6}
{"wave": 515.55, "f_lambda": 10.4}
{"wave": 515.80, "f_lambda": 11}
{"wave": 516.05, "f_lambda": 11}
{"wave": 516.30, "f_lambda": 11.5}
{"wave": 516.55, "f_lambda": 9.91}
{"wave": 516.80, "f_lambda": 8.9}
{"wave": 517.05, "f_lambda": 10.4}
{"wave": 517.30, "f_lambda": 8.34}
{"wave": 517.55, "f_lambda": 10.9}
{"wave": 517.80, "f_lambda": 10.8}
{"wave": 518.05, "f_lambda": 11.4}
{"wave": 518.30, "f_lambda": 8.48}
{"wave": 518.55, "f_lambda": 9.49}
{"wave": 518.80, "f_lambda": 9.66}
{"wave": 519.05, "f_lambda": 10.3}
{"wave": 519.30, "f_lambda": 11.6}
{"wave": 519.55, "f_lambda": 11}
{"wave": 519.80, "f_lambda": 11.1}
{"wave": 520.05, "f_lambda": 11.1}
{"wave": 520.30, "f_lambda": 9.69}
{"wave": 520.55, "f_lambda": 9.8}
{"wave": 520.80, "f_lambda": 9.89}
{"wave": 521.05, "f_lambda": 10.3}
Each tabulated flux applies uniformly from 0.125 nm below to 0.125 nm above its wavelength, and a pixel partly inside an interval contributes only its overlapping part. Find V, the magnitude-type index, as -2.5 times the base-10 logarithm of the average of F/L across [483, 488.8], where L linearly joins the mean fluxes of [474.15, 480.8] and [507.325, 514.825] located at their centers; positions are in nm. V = 0.09 mag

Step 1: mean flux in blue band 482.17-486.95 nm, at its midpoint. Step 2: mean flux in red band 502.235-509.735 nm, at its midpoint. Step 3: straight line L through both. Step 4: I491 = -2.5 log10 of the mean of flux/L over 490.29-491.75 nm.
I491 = -0.03 mag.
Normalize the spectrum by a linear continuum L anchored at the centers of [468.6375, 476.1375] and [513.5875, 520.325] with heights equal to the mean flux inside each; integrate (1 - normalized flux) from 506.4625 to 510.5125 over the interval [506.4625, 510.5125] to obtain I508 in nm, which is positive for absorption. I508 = -0.17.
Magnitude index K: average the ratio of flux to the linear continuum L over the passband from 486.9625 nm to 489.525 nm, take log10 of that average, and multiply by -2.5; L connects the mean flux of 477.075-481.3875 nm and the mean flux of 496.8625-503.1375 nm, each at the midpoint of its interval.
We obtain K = 0.04 mag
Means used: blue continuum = 11.8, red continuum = 11.1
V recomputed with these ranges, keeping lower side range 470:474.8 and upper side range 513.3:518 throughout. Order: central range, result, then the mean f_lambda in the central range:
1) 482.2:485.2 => 0.011 mag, 11.3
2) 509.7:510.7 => -0.042 mag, 11.2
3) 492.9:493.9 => 0.015 mag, 11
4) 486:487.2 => 0.134 mag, 10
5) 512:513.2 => -0.037 mag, 11.1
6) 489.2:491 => -0.030 mag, 11.6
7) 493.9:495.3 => -0.042 mag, 11.6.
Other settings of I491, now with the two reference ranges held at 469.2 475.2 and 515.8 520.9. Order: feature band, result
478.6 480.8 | -0.038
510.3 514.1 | -0.073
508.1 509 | -0.095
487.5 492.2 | 0.004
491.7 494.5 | 0.005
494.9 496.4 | -0.035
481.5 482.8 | 0.008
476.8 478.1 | -0.011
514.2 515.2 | -0.066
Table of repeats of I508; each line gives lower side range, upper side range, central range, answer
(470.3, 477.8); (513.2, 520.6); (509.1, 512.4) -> -0.13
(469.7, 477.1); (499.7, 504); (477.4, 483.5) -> -0.12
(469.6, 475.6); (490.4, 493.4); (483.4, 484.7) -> 0.01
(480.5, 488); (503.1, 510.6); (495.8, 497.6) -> -0.07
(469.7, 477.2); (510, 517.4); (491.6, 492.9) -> 0.05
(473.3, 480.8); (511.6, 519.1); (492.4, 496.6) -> -0.03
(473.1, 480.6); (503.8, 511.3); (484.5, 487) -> 0.31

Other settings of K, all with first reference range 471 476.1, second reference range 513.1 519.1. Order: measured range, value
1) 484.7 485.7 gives 0.08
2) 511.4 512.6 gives -0.06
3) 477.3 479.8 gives 0.00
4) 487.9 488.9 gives 0.03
